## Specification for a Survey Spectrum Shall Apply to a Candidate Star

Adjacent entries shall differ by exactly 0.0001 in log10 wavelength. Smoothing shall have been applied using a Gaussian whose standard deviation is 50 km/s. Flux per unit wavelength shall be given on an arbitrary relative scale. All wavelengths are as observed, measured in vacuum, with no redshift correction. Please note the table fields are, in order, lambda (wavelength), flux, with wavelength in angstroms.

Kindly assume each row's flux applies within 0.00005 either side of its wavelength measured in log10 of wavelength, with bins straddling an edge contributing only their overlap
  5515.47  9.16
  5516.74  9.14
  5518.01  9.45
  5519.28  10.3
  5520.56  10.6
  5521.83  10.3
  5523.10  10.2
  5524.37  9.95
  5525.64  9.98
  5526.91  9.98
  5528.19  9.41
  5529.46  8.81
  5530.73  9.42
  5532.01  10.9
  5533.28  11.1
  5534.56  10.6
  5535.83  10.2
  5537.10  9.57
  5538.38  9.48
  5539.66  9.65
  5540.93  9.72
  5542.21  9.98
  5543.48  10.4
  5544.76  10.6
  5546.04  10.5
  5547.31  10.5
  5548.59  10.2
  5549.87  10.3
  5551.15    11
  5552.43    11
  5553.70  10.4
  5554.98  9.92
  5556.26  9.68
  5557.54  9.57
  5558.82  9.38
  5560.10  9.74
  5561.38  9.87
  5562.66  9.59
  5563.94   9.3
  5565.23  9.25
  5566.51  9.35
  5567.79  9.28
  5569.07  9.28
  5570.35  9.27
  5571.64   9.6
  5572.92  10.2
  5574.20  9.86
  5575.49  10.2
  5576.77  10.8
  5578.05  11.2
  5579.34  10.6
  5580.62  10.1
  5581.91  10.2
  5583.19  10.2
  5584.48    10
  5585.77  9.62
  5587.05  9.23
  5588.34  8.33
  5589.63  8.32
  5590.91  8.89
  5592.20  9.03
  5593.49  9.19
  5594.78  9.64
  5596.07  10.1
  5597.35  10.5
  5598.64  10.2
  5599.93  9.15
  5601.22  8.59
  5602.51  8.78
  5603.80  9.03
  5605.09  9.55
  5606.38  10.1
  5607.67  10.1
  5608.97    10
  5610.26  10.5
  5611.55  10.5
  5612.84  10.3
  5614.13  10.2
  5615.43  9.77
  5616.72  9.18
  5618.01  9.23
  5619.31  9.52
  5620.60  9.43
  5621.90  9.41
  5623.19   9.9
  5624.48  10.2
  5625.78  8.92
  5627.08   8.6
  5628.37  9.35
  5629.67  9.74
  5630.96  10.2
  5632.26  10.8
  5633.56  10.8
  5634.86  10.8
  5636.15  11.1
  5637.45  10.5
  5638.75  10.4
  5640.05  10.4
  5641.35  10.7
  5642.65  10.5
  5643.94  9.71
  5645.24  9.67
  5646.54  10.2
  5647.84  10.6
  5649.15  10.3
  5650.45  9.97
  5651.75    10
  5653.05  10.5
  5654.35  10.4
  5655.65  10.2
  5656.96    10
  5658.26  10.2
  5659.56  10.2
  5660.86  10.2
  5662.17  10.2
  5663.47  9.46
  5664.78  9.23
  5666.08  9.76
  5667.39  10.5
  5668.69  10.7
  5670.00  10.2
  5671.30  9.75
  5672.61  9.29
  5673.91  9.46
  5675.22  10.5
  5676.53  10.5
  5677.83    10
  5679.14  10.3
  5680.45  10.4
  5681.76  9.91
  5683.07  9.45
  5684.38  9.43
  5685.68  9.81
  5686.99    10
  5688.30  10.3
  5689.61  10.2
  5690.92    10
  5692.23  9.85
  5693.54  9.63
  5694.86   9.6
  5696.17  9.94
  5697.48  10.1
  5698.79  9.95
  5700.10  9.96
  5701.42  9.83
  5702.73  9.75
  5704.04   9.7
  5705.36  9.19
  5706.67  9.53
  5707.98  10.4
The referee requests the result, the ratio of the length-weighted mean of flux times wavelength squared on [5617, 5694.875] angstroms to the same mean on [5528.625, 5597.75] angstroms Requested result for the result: 1.0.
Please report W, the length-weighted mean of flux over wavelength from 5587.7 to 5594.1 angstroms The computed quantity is 8.75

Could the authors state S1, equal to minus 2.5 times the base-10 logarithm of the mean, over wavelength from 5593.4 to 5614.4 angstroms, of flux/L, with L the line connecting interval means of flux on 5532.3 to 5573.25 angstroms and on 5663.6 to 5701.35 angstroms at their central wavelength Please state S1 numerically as 0.02 mag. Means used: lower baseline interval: 9.96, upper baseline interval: 9.94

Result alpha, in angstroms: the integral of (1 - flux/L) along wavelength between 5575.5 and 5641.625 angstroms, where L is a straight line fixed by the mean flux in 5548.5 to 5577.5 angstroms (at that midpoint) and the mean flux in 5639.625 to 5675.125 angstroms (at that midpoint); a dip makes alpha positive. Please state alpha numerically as 0.9 angstroms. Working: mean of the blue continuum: 9.87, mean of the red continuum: 10.1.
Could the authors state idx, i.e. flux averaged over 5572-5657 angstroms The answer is 9.91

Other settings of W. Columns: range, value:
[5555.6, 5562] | 9.65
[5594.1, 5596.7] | 9.85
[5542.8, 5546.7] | 10.5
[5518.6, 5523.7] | 10.3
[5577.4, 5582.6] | 10.5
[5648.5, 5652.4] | 10.1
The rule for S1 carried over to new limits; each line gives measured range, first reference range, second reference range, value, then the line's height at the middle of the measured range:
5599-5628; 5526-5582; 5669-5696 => 0.042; 9.97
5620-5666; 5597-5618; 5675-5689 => -0.020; 9.89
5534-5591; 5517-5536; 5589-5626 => -0.004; 9.86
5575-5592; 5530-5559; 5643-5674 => 0.037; 10.1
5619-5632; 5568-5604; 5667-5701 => 0.024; 9.79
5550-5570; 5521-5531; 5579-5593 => -0.019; 9.61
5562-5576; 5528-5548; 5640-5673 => 0.058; 10.1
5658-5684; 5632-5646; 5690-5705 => 0.014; 10.1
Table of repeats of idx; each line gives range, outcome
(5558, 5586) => 9.86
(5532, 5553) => 10.3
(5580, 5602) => 9.48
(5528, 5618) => 9.84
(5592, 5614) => 9.75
